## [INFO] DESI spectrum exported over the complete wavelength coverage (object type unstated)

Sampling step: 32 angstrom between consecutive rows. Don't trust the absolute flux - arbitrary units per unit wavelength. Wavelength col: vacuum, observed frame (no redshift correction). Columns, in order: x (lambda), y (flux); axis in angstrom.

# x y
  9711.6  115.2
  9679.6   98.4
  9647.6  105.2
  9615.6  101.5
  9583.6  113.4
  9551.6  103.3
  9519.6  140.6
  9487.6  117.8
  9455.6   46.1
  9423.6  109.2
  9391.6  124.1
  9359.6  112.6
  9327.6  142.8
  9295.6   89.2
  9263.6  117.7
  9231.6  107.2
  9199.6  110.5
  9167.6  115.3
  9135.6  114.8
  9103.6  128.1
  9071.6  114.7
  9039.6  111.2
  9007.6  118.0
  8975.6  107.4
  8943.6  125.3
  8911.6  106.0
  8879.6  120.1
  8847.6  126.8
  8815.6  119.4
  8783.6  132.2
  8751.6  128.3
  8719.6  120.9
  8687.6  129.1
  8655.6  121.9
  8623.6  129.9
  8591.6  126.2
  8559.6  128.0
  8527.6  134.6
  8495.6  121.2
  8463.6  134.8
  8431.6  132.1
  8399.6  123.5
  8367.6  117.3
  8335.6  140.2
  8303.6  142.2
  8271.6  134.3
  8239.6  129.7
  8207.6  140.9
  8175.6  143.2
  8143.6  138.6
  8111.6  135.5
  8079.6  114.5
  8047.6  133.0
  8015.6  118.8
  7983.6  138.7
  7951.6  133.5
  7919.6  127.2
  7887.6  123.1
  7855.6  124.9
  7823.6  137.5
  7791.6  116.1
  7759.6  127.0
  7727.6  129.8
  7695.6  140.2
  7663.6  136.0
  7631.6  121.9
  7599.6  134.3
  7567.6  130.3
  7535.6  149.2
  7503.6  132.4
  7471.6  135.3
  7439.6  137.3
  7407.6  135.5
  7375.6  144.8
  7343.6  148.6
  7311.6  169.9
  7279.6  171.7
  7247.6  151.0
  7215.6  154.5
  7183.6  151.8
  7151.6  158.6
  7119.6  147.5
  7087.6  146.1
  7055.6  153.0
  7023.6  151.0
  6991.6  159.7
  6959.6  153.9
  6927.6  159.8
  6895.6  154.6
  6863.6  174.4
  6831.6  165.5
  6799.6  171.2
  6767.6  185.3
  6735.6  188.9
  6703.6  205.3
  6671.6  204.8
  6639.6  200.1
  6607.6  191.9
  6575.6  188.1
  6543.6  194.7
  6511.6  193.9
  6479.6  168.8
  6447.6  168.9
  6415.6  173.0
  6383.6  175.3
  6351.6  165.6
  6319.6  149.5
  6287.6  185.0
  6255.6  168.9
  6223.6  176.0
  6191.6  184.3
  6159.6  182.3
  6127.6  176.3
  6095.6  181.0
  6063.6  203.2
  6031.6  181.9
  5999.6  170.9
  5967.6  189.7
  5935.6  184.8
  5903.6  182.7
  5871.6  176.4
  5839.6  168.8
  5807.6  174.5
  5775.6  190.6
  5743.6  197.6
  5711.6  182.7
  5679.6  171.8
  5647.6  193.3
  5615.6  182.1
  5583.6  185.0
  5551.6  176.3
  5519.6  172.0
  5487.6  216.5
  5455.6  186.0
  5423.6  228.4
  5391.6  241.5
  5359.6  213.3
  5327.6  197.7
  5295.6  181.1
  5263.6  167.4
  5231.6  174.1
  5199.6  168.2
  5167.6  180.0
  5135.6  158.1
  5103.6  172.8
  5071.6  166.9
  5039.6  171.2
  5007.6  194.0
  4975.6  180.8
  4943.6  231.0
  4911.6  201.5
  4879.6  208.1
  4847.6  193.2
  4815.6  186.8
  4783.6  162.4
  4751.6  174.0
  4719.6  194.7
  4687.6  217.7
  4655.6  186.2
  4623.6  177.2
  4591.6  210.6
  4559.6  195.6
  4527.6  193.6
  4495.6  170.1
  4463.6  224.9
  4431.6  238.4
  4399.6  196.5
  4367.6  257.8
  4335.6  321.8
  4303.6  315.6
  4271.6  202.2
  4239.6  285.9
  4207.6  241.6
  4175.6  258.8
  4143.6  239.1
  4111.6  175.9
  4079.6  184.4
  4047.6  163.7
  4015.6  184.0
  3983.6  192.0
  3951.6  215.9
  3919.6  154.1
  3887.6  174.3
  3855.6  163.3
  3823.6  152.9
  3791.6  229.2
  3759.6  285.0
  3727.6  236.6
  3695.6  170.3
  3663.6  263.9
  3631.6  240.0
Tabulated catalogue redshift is 1.585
